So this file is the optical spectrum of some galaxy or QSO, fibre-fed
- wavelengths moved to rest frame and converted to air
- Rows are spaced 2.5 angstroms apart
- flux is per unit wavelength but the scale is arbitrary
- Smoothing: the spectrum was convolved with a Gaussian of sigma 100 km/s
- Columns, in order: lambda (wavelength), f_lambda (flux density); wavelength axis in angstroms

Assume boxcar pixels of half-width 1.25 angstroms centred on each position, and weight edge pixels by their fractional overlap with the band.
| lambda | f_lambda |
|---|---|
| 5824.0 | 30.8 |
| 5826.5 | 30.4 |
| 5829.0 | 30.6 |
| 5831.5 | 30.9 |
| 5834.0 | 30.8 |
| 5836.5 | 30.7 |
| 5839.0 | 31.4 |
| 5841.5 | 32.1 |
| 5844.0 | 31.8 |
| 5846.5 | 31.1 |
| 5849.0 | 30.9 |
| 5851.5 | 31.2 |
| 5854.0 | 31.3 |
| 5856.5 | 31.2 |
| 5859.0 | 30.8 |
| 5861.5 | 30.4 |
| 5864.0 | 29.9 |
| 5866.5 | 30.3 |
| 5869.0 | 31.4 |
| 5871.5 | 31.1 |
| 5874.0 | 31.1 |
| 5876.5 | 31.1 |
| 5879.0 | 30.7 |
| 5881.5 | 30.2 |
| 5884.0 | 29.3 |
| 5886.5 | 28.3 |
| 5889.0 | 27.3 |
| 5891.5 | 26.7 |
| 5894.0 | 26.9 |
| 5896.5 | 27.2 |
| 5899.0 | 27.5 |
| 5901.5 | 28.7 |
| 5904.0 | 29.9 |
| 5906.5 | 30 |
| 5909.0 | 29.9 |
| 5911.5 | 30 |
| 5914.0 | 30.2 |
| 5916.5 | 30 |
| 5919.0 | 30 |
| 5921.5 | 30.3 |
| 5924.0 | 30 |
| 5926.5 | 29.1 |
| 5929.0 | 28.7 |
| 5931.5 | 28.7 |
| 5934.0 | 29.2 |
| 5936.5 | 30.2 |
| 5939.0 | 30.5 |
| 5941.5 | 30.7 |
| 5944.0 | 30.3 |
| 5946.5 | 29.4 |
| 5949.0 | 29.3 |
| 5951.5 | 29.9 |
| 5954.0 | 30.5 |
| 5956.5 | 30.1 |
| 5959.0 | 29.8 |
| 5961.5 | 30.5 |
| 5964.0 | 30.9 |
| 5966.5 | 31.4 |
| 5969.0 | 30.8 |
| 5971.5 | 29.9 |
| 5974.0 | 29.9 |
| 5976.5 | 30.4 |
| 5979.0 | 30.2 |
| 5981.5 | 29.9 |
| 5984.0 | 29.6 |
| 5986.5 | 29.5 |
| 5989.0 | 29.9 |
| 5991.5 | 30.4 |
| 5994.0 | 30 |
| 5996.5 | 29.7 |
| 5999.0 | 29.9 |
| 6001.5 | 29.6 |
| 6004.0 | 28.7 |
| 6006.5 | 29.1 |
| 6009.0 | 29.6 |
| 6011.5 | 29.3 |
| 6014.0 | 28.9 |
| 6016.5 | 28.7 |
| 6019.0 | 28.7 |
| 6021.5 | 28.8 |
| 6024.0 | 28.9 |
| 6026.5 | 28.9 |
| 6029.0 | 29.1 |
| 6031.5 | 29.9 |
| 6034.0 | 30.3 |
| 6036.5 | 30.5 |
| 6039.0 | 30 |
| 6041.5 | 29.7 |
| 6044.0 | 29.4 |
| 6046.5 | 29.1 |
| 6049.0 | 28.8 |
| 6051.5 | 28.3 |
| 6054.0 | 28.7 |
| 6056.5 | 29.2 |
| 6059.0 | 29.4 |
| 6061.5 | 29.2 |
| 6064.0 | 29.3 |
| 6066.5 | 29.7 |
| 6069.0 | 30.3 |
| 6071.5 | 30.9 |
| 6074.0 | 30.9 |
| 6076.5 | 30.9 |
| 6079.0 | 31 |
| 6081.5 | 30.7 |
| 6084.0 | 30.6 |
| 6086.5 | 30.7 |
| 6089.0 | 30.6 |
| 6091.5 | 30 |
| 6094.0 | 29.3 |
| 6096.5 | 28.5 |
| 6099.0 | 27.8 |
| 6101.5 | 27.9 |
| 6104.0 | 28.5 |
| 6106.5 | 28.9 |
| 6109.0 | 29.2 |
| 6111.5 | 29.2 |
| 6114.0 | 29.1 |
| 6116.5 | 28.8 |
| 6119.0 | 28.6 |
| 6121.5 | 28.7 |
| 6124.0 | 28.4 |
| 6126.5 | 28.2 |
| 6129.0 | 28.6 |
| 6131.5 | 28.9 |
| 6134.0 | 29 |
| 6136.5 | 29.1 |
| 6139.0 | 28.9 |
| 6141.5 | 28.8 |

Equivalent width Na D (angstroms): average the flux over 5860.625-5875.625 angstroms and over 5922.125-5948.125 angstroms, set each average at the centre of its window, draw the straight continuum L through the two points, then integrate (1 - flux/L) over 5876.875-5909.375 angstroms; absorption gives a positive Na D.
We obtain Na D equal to 1.76 angstroms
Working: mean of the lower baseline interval 30.7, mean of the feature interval 28.7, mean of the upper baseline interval 29.7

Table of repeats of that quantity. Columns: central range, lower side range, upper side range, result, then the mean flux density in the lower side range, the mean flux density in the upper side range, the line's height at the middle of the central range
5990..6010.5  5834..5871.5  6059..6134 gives 0.29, 31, 29.4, 30.1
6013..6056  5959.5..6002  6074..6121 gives 0.90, 30.2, 29.5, 29.8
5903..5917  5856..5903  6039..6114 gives -0.25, 29.5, 29.5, 29.5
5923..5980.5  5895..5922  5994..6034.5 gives -1.35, 29.4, 29.3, 29.3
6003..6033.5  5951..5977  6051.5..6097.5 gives 1.10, 30.4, 30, 30.2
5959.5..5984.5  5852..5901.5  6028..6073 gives -0.65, 29.6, 29.6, 29.6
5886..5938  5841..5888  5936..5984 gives 2.49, 30.7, 30.2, 30.5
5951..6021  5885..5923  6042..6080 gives -1.33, 28.9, 29.7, 29.3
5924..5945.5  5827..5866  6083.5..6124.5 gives 0.46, 31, 29.1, 30.3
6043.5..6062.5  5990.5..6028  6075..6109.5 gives 0.30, 29.3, 29.6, 29.5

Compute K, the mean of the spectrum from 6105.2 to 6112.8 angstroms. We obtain 29.1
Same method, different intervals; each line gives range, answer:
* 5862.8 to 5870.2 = 30.5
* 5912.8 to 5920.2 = 30.1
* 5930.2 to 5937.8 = 29.4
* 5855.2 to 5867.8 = 30.5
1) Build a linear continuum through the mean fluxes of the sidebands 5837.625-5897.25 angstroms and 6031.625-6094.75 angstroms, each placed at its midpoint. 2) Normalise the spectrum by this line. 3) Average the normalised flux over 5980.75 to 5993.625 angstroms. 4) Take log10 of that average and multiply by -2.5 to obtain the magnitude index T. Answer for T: 0.01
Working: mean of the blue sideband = 30.2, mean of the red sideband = 29.9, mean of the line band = 29.9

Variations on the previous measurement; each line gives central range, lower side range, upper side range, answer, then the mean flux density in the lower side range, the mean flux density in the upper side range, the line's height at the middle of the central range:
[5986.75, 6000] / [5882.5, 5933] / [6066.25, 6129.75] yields -0.03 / 28.9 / 29.5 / 29.2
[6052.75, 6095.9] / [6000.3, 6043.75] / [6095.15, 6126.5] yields -0.04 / 29.3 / 28.6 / 28.9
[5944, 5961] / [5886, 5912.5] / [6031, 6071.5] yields -0.04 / 28.4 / 29.5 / 28.8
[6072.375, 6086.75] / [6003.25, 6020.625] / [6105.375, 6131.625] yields -0.07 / 29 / 28.8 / 28.9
